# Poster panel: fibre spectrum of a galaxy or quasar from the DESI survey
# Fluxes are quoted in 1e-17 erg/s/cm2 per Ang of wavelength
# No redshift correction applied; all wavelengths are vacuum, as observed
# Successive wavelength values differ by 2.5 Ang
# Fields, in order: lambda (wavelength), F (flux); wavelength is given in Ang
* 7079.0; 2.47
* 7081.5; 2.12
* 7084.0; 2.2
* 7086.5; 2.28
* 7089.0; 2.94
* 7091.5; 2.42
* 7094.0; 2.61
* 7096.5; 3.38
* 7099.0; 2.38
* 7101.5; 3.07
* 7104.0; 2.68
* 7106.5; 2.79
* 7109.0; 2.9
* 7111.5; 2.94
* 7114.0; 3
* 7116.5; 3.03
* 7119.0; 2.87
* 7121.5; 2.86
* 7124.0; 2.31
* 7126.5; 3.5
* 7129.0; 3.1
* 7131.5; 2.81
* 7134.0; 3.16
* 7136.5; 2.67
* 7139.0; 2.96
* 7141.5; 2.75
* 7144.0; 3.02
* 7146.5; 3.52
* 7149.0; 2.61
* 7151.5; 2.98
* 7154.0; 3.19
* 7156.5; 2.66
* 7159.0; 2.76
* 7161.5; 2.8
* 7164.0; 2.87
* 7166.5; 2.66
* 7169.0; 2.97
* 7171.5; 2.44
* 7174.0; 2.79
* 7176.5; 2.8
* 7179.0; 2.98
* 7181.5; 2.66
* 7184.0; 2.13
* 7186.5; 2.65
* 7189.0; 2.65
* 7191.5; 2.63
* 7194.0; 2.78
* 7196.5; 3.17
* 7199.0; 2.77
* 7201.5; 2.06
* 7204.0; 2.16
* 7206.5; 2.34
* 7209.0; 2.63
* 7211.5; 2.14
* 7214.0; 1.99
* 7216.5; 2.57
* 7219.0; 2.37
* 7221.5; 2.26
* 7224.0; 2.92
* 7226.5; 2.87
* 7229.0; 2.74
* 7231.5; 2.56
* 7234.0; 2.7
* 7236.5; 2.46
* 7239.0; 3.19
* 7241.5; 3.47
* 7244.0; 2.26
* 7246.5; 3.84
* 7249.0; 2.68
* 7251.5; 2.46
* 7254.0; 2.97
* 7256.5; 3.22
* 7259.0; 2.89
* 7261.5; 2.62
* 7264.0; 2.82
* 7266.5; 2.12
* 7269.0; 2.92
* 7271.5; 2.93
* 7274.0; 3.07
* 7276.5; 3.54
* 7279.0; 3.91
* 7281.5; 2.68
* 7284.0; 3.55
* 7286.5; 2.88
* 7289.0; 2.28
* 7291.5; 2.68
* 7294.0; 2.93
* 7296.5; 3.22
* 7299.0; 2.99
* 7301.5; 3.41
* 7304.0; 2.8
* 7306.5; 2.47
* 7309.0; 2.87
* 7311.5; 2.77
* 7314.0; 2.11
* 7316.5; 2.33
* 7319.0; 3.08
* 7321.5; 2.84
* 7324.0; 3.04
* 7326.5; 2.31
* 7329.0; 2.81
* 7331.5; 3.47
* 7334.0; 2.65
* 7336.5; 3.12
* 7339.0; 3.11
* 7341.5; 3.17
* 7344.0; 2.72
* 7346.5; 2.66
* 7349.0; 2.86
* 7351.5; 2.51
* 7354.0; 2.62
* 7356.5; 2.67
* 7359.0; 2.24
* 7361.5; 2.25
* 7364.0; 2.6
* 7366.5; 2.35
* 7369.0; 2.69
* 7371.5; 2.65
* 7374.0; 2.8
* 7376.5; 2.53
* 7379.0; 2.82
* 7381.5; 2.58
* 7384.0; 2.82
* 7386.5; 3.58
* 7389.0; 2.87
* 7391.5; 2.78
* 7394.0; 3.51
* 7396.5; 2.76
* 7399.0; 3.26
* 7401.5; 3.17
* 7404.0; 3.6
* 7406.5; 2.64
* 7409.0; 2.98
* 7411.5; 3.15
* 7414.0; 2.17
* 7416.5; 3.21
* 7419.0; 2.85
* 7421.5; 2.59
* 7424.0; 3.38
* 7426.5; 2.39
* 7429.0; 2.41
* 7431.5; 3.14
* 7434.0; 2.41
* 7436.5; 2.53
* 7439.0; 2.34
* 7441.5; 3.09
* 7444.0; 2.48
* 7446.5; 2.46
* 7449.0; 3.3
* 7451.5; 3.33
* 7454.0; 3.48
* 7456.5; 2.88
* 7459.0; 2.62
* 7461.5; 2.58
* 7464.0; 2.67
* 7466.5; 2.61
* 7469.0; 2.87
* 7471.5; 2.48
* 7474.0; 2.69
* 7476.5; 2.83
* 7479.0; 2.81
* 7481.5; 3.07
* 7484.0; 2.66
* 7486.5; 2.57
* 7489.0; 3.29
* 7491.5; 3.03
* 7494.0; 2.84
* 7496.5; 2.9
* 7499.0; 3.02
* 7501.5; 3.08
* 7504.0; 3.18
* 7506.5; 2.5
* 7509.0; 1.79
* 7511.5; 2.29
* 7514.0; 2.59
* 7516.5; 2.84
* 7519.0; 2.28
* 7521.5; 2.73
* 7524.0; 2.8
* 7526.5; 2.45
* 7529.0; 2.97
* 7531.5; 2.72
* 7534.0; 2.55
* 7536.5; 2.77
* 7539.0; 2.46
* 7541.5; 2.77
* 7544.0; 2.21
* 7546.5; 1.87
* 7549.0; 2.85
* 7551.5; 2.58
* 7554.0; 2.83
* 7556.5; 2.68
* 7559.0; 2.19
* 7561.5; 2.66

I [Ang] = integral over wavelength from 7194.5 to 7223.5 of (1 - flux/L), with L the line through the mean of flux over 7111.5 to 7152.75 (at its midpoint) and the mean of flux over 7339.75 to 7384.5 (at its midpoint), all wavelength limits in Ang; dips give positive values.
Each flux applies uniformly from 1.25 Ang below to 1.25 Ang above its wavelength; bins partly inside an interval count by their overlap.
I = 4.3 Ang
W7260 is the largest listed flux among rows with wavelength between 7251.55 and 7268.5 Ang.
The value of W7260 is 3.22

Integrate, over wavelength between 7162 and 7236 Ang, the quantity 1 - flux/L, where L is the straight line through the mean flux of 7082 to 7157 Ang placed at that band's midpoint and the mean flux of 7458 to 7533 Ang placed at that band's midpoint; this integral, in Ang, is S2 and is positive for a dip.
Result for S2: 5.9 Ang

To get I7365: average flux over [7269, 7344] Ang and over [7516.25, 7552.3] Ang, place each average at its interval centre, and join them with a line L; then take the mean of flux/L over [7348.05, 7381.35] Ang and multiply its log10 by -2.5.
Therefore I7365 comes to 0.10 mag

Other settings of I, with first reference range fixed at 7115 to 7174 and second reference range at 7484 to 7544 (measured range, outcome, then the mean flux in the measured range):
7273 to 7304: -2.93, 3.08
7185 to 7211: 2.69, 2.57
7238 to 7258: -1.20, 3.01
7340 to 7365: 1.34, 2.64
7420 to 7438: 0.36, 2.69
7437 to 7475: -0.78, 2.79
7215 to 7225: 1.21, 2.51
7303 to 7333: 0.65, 2.74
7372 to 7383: 0.35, 2.68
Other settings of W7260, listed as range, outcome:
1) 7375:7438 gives 3.6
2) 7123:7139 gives 3.5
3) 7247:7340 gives 3.91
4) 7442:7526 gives 3.48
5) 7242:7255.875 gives 3.84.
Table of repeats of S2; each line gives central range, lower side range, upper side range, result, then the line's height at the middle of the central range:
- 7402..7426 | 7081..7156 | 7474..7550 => -1.9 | 2.73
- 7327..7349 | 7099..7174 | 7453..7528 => -1.0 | 2.8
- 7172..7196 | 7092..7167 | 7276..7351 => 1.8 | 2.89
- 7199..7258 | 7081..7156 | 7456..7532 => 3.3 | 2.81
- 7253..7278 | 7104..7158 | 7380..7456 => 0.0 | 2.92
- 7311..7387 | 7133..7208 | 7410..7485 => 1.3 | 2.77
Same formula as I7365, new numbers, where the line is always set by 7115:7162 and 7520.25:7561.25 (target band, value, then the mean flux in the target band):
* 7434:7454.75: -0.064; 2.83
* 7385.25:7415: -0.128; 3.05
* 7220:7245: 0.040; 2.74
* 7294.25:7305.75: -0.100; 3.06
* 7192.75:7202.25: 0.058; 2.73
